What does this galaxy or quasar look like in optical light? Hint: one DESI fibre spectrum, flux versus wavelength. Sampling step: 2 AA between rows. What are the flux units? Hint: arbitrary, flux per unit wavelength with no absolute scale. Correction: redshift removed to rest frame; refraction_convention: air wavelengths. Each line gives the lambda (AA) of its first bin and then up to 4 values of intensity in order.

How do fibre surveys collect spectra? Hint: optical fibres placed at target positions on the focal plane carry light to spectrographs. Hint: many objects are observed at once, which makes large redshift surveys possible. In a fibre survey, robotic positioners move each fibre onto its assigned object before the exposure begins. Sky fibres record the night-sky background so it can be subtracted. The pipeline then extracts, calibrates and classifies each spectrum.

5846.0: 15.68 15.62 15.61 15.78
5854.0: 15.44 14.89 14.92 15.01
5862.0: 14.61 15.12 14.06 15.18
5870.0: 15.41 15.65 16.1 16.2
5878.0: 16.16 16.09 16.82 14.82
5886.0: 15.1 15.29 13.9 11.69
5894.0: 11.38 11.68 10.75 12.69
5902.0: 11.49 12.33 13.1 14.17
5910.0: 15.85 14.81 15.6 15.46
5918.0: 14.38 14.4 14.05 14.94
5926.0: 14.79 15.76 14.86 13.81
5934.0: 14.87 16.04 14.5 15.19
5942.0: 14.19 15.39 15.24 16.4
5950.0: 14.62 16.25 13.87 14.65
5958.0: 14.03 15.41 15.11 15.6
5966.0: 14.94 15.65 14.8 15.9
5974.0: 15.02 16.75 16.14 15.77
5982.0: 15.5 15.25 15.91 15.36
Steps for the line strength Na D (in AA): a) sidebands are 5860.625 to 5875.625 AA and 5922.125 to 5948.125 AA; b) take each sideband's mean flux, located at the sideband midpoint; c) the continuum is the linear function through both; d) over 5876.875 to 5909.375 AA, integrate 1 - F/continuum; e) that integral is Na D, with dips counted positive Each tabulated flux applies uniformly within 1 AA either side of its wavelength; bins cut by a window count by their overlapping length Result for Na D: 3.2 AA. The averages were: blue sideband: 15.2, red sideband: 15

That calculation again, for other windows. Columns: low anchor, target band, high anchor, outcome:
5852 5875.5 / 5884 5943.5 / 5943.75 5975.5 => 4.42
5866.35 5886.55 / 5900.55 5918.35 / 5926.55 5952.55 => 1.53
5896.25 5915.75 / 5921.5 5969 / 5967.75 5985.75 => -1.17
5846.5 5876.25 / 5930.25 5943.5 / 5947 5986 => 0.47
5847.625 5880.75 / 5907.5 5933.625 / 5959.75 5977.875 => 1.01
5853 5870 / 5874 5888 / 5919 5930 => -0.89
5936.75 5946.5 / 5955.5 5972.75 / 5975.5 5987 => 0.36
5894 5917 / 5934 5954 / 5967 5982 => -0.75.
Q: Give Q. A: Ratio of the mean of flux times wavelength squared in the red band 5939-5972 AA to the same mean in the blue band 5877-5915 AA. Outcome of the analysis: 1.11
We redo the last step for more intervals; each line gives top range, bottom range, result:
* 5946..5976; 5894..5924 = 1.14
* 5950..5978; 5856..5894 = 1.05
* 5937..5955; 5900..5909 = 1.20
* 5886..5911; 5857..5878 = 0.86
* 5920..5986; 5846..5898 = 1.05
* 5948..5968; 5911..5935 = 1.03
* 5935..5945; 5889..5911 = 1.21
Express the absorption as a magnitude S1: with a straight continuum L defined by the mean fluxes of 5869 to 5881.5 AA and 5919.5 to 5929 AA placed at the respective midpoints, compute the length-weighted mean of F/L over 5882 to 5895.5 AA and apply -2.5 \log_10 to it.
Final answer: 0.13 mag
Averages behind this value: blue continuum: 16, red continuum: 14.8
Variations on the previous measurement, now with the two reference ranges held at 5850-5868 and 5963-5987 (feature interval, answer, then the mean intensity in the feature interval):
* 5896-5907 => 0.26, 12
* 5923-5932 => 0.03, 14.9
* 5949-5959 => 0.06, 14.7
